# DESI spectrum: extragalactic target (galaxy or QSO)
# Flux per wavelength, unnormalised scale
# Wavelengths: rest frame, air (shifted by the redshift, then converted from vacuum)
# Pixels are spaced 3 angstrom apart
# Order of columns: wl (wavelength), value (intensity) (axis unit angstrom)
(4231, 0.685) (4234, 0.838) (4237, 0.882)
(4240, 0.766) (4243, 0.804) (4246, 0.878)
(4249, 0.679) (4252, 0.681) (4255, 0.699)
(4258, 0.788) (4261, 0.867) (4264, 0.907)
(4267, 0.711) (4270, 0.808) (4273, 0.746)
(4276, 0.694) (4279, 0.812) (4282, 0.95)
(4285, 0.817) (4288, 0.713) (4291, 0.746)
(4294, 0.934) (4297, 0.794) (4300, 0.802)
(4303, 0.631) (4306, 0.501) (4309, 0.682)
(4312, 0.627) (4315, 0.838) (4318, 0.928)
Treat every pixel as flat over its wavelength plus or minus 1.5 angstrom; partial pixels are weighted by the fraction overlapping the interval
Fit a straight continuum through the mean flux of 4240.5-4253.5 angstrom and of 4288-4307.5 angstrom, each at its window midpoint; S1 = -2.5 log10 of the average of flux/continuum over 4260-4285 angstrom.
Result -0.090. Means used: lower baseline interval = 0.761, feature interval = 0.811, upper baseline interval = 0.733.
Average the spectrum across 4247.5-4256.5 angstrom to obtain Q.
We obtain 0.686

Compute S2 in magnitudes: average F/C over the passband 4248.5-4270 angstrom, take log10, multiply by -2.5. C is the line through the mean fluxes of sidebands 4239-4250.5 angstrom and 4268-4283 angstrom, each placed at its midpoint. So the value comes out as 0.03 mag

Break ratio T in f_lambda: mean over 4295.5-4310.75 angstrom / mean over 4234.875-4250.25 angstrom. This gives 0.85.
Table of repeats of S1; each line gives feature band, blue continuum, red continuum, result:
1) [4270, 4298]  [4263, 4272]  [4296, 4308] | -0.09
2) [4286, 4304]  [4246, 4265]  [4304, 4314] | -0.18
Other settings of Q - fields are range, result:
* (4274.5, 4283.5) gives 0.819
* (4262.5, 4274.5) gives 0.793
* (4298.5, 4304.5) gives 0.717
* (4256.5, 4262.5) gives 0.828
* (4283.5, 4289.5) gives 0.765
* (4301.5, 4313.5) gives 0.61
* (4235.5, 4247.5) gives 0.832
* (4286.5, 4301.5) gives 0.798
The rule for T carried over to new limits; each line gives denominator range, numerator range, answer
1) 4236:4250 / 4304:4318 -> 0.86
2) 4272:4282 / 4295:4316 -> 0.89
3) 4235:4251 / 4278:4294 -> 1.03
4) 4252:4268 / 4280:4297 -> 1.05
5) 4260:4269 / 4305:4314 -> 0.75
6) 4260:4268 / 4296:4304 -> 0.90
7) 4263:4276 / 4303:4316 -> 0.84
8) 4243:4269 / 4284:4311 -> 0.94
